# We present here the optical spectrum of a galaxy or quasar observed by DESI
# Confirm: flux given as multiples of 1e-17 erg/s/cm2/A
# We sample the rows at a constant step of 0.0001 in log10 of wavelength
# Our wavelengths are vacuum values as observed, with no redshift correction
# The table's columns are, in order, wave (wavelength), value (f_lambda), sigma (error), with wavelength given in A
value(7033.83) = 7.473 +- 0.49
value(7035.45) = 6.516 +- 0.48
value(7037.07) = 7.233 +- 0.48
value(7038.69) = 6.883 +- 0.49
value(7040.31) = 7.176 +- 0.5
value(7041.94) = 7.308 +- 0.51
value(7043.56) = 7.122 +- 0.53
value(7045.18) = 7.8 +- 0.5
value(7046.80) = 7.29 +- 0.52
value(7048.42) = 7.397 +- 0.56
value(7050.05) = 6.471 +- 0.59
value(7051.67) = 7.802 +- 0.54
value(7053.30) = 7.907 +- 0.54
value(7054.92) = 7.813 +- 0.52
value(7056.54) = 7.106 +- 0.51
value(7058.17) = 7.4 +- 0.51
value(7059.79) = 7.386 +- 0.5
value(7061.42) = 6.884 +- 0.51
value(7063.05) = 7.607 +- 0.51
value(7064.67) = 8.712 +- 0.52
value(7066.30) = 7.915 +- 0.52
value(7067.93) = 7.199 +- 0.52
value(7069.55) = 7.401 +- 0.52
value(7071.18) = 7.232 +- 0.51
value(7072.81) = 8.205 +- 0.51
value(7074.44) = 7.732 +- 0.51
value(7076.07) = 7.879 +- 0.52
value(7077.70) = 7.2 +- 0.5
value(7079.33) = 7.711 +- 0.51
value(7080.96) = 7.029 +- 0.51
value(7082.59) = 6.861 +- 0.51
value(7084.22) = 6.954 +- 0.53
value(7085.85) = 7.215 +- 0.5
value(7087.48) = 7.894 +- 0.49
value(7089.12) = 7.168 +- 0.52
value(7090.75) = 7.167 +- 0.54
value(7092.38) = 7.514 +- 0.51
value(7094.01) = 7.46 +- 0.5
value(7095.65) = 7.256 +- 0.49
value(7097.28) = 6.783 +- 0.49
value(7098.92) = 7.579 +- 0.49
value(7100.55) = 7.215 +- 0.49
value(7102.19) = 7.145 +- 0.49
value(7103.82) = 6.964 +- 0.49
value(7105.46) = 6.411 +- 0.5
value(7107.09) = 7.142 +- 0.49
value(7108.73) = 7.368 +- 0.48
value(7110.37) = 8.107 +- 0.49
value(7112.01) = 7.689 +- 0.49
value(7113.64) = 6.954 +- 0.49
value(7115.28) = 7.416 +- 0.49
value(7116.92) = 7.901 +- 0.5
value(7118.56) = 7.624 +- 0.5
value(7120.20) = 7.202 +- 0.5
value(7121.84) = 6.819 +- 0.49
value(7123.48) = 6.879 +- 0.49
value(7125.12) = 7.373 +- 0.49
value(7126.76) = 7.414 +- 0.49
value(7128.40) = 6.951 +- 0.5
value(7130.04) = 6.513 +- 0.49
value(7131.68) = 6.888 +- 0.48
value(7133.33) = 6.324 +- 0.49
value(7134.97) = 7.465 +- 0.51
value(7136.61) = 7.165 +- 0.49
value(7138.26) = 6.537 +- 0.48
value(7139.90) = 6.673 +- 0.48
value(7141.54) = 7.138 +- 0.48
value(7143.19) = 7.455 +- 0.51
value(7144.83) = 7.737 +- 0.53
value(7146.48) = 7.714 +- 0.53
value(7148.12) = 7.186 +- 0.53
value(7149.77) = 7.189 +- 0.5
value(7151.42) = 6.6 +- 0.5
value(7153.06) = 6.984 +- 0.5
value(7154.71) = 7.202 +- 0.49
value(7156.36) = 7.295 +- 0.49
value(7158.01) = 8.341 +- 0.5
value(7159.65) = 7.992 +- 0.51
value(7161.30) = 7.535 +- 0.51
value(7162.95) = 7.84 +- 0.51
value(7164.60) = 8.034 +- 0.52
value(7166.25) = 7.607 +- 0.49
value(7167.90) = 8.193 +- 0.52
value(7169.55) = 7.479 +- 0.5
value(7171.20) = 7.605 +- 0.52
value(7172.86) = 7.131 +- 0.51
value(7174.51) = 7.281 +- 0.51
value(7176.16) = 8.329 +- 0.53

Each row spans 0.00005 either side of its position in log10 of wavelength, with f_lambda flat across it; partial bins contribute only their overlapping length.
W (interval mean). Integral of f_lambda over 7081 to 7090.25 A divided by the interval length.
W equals 7.2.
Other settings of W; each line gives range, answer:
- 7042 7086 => 7.46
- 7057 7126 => 7.37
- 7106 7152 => 7.19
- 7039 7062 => 7.34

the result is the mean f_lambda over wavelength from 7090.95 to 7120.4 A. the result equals 7.32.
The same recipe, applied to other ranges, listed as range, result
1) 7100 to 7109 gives 7.02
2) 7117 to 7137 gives 7.08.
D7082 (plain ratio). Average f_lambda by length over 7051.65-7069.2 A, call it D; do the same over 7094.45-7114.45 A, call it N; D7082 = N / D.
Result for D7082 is 1.0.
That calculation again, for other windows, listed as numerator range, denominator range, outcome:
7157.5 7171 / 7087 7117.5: 1.07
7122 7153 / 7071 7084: 0.95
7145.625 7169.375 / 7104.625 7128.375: 1.03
